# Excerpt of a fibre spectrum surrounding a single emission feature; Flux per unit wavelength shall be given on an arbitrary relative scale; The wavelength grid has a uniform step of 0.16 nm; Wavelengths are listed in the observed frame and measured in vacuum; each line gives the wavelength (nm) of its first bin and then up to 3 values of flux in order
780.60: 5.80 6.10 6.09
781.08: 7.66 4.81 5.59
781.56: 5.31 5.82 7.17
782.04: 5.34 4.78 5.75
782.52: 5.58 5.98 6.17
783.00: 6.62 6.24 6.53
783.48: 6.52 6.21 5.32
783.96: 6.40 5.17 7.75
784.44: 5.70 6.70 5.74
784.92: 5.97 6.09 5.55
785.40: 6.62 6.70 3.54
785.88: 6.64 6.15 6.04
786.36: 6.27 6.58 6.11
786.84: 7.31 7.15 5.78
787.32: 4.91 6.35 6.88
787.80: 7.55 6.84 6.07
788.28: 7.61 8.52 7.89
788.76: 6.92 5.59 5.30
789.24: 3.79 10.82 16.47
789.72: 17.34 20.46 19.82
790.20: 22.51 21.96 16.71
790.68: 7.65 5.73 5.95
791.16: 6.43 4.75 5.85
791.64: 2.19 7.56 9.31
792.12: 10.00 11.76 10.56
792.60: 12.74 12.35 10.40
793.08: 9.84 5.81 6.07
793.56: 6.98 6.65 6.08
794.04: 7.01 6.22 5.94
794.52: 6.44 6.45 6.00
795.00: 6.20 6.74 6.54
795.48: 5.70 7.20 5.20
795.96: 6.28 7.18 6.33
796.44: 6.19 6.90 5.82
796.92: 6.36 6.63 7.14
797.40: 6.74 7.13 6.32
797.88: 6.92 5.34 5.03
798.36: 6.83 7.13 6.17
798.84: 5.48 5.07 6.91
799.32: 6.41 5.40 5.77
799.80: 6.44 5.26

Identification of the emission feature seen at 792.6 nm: [N II] 6583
